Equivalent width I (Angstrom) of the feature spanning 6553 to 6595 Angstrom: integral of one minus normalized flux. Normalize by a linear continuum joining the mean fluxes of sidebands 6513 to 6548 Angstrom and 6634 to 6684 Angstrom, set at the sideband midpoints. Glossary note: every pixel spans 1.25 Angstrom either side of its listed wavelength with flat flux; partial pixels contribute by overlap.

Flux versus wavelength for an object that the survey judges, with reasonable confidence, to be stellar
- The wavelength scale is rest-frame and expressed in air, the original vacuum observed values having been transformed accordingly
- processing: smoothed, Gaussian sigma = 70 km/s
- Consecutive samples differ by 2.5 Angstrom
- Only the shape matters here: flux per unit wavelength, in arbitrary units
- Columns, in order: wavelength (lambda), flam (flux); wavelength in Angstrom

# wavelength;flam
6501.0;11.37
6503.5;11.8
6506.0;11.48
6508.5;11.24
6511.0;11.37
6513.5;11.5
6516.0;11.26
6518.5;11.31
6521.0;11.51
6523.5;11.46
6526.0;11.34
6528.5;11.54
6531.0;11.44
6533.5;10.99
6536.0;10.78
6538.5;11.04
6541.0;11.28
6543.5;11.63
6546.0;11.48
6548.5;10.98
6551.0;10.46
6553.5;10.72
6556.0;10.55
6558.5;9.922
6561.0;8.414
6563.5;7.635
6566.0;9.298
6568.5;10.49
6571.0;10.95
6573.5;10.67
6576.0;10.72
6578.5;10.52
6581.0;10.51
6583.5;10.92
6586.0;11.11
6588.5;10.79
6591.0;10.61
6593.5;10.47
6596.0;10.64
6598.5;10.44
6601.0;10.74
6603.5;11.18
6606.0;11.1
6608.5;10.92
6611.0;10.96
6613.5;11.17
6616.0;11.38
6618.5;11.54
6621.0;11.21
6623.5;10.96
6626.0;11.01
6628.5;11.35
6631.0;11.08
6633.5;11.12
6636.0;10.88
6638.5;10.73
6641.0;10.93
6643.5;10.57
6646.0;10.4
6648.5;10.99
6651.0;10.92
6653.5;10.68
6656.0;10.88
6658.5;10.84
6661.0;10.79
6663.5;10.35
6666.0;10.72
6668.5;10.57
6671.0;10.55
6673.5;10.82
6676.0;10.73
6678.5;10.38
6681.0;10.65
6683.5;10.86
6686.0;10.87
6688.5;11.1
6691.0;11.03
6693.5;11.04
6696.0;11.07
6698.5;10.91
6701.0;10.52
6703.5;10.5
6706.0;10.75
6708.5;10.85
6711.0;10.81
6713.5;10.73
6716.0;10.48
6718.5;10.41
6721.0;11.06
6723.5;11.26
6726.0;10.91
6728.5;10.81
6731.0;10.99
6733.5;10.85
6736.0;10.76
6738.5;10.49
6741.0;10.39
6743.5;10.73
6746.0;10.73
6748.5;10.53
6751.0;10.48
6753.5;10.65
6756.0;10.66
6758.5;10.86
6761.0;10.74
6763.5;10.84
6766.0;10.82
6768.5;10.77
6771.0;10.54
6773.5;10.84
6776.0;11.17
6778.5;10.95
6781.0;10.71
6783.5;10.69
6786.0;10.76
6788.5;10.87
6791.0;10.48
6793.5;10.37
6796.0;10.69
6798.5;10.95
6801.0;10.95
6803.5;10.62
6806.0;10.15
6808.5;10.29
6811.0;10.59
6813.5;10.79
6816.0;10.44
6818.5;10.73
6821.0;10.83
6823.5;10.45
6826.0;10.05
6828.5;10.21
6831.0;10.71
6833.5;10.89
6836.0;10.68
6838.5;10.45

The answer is 3.3 Angstrom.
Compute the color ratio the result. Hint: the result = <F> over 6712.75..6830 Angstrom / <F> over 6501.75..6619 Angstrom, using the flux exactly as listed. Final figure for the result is 1.0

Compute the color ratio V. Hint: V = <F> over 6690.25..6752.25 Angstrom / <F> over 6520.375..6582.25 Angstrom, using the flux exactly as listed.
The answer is 1.01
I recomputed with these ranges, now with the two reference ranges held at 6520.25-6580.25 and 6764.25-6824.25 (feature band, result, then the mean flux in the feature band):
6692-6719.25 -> -0.2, 10.7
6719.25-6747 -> -0.3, 10.8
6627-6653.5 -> -0.6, 10.9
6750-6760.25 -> 0.0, 10.7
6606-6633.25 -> -1.3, 11.2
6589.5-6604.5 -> 0.0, 10.7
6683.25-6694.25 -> -0.3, 11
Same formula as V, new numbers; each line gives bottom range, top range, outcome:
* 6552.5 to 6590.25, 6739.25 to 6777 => 1.05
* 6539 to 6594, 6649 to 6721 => 1.03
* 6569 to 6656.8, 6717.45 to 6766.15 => 0.99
